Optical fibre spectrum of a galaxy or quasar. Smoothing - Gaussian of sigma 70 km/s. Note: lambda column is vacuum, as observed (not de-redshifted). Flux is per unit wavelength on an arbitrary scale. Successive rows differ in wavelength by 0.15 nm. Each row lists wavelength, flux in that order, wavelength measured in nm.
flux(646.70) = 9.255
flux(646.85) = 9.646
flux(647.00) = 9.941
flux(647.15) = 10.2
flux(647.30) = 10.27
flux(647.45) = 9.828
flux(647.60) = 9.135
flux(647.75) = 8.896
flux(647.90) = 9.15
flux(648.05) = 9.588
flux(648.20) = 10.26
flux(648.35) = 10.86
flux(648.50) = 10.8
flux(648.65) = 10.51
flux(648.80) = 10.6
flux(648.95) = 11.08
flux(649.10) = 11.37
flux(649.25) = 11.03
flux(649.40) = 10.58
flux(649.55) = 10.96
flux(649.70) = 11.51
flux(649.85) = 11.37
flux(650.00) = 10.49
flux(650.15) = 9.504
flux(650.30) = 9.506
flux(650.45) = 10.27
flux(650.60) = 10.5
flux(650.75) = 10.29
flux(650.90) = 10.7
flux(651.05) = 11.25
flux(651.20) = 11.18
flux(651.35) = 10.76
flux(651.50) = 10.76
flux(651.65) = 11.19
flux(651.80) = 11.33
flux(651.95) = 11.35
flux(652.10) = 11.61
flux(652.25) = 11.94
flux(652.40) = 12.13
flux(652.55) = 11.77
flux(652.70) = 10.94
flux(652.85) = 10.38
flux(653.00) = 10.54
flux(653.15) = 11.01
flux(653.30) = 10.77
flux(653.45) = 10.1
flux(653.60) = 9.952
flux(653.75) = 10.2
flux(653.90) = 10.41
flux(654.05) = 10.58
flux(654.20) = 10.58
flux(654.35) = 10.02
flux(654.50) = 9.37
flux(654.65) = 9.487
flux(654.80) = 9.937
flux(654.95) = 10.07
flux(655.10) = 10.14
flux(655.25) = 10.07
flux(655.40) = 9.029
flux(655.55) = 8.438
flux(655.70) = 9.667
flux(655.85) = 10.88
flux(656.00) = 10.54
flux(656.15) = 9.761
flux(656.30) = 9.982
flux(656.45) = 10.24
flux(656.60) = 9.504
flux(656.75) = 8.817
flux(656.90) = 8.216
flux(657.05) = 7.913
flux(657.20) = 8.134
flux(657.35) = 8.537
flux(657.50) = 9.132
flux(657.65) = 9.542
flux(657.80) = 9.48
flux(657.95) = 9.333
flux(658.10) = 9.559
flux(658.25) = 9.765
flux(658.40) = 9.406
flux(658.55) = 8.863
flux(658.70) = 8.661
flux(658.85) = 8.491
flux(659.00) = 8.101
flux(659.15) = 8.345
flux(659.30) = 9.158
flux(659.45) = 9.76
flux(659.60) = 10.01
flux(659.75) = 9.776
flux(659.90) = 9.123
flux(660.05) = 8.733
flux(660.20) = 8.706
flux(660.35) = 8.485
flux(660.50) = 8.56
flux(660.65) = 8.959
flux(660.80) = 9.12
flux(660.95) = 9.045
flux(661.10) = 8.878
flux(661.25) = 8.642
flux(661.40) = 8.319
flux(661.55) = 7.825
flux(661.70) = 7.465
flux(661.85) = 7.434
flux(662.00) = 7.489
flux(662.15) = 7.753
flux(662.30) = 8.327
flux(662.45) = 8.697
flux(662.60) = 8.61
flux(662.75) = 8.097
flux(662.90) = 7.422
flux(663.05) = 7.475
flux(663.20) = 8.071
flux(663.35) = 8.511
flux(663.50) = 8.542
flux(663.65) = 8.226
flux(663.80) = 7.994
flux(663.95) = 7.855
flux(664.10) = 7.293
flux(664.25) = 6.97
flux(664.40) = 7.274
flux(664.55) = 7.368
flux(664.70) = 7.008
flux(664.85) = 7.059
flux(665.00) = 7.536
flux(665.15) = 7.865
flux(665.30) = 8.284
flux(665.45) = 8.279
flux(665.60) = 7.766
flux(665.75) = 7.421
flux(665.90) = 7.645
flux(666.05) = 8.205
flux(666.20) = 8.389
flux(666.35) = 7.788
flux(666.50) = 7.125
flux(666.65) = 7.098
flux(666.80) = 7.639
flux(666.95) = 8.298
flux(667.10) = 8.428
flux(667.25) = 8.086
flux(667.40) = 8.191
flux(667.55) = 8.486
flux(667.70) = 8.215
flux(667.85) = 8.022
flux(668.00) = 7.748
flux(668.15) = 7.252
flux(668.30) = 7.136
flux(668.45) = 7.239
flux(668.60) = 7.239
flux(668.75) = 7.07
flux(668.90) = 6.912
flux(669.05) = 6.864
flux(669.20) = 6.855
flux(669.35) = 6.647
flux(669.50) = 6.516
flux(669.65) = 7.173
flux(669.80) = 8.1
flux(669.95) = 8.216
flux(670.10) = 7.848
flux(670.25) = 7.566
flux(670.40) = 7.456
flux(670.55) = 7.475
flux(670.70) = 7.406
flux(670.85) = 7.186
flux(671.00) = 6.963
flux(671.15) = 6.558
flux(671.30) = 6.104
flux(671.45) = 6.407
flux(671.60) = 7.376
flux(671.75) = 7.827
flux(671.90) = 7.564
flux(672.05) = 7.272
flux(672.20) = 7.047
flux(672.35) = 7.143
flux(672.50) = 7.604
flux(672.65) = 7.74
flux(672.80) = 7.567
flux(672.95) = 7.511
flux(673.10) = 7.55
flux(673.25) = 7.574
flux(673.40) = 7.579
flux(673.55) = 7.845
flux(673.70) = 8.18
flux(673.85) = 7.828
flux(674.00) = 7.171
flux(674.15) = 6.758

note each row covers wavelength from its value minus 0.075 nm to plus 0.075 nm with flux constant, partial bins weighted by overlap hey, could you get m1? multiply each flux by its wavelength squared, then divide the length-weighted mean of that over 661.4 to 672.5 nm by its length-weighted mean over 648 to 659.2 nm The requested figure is 0.78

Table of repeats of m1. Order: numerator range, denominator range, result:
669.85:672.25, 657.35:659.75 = 0.82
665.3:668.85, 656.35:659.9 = 0.88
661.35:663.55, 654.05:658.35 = 0.86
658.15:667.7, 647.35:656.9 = 0.82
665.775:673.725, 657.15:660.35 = 0.85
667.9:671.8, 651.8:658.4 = 0.75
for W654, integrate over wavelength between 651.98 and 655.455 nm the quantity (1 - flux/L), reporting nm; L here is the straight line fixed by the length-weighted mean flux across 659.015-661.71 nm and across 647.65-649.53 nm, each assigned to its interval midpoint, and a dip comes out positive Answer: -0.28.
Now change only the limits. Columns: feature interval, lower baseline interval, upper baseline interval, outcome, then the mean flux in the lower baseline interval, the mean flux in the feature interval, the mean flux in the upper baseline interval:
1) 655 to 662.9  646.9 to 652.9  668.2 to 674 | 0.25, 10.6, 8.94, 7.32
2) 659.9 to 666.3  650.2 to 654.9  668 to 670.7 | 0.37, 10.7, 8.05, 7.29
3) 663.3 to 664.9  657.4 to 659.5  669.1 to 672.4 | 0.12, 9.1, 7.64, 7.21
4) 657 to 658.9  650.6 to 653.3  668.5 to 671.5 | 0.15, 11.1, 9.01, 7.13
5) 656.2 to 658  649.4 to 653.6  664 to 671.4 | 0.12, 10.9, 9.08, 7.49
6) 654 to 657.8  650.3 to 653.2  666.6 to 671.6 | 0.23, 11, 9.54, 7.41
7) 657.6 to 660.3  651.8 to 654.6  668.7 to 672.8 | 0.13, 10.8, 9.15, 7.23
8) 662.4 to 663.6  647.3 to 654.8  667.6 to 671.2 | 0.04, 10.6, 8.17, 7.33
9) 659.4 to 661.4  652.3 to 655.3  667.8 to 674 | 0.05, 10.4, 9.02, 7.34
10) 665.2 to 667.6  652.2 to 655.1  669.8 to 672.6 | 0.07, 10.5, 7.94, 7.3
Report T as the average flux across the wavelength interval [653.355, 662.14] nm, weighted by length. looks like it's 9.21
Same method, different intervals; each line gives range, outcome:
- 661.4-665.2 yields 7.78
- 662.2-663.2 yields 8.09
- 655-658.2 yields 9.39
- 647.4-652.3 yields 10.6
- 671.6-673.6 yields 7.52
